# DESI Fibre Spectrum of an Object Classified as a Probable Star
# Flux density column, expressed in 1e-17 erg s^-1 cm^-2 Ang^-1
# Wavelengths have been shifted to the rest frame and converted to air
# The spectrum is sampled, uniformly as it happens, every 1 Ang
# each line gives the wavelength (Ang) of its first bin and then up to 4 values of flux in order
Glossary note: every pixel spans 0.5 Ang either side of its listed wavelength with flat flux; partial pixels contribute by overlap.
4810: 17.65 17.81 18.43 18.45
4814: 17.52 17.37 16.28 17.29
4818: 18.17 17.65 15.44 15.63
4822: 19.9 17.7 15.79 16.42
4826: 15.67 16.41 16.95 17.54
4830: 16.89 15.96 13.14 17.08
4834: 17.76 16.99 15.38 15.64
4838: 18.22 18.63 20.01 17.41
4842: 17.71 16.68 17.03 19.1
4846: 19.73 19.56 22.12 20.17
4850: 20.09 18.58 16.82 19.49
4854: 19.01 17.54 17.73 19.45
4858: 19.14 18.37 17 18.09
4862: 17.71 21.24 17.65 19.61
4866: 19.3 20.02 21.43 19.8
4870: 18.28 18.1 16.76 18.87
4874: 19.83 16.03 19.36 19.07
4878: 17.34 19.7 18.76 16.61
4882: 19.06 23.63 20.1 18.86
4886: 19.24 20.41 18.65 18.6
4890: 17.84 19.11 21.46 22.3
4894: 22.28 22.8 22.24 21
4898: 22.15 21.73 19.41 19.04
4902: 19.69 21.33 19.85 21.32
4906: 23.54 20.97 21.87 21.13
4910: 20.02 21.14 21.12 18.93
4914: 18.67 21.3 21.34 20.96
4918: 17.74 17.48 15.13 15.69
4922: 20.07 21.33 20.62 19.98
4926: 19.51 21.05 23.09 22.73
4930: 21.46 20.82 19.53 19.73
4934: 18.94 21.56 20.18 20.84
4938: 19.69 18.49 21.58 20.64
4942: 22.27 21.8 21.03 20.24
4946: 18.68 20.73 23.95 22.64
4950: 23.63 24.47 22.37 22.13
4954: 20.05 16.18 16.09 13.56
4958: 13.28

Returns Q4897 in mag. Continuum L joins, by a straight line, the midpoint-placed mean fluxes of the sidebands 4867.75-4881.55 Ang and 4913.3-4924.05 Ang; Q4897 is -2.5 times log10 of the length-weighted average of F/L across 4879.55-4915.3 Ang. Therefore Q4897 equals -0.09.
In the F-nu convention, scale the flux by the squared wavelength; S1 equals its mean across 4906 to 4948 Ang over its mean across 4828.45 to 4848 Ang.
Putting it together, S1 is 1.20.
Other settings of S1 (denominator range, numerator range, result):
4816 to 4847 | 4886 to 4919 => 1.23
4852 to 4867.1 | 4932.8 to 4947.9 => 1.14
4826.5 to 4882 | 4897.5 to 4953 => 1.17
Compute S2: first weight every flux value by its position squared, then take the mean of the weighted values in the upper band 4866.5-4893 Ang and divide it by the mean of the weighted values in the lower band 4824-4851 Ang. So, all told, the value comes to 1.11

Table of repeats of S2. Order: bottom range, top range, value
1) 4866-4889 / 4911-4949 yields 1.09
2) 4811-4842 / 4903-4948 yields 1.24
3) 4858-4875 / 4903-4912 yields 1.15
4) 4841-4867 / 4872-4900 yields 1.07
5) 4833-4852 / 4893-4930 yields 1.15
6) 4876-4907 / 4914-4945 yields 1.01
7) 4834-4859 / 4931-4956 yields 1.17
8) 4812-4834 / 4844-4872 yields 1.14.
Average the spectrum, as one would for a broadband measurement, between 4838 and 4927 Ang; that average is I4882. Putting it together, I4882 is 19.5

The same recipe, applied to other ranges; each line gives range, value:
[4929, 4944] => 20.6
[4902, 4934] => 20.3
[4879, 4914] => 20.4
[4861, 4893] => 19.1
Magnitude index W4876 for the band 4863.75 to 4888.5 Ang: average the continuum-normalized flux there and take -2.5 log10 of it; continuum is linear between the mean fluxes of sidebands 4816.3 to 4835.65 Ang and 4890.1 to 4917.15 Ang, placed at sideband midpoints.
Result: 0.02 mag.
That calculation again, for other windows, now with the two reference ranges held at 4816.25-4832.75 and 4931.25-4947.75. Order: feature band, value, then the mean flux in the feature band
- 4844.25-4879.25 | -0.06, 18.9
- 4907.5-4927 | 0.00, 19.7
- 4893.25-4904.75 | -0.11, 21.1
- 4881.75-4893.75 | -0.07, 20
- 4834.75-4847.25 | -0.04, 17.8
